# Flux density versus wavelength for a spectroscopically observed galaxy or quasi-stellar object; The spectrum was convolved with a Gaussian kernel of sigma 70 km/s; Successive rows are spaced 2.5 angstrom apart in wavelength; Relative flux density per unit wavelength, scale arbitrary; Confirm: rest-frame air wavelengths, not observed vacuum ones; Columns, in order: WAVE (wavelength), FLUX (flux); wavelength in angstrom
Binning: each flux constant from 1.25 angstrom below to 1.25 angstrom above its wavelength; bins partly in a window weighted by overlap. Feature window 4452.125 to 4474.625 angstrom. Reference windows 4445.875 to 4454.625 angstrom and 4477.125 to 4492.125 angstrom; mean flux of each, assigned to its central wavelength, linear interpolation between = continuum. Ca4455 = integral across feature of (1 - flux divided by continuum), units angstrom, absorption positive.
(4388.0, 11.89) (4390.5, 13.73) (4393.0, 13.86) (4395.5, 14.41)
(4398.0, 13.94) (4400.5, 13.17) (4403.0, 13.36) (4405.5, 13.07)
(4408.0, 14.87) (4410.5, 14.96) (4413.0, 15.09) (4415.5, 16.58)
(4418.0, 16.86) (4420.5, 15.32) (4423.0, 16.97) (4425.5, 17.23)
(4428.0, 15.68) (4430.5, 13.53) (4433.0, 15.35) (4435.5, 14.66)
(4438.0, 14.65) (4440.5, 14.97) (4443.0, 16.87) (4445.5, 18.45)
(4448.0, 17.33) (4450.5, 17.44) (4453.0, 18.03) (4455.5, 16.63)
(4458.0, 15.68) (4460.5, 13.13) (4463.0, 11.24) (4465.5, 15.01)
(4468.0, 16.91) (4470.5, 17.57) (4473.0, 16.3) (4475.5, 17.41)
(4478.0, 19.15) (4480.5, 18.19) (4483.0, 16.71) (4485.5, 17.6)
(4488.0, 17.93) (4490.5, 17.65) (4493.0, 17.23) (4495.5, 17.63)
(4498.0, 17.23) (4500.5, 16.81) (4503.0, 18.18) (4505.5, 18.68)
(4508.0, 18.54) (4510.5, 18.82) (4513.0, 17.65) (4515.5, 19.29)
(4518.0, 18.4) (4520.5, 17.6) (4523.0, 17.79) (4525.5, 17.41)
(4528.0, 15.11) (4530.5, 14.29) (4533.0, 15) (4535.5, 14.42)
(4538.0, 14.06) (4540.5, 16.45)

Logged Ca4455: 2.7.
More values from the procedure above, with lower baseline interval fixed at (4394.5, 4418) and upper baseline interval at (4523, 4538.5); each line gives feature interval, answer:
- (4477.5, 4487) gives -1.8 angstrom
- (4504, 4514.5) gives -2.3 angstrom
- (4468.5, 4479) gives -1.8 angstrom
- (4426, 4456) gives -2.9 angstrom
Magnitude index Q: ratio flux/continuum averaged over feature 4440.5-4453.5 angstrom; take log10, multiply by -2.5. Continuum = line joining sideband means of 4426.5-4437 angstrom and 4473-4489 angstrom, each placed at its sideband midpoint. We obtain -0.105 mag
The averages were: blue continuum 14.9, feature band 17.3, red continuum 17.7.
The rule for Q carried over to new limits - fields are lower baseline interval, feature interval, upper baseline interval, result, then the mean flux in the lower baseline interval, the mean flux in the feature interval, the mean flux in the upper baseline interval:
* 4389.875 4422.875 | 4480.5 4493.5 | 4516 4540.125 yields -0.123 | 14.7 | 17.5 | 16.1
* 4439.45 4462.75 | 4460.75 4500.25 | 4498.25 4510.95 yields 0.030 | 16.3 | 16.8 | 18.1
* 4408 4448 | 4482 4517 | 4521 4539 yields -0.145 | 15.8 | 17.9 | 15.5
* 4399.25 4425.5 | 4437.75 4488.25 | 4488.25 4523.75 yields 0.008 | 15.1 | 16.5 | 18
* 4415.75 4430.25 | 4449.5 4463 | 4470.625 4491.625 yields 0.087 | 16.2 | 15.7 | 17.6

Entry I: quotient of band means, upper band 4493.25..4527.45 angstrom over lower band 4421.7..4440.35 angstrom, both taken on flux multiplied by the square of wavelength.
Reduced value 1.2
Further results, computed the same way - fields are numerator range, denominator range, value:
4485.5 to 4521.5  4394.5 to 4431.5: 1.25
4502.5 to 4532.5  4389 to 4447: 1.21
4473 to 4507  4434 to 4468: 1.14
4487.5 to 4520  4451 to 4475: 1.17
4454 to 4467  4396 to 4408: 1.09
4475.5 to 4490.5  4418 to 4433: 1.16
